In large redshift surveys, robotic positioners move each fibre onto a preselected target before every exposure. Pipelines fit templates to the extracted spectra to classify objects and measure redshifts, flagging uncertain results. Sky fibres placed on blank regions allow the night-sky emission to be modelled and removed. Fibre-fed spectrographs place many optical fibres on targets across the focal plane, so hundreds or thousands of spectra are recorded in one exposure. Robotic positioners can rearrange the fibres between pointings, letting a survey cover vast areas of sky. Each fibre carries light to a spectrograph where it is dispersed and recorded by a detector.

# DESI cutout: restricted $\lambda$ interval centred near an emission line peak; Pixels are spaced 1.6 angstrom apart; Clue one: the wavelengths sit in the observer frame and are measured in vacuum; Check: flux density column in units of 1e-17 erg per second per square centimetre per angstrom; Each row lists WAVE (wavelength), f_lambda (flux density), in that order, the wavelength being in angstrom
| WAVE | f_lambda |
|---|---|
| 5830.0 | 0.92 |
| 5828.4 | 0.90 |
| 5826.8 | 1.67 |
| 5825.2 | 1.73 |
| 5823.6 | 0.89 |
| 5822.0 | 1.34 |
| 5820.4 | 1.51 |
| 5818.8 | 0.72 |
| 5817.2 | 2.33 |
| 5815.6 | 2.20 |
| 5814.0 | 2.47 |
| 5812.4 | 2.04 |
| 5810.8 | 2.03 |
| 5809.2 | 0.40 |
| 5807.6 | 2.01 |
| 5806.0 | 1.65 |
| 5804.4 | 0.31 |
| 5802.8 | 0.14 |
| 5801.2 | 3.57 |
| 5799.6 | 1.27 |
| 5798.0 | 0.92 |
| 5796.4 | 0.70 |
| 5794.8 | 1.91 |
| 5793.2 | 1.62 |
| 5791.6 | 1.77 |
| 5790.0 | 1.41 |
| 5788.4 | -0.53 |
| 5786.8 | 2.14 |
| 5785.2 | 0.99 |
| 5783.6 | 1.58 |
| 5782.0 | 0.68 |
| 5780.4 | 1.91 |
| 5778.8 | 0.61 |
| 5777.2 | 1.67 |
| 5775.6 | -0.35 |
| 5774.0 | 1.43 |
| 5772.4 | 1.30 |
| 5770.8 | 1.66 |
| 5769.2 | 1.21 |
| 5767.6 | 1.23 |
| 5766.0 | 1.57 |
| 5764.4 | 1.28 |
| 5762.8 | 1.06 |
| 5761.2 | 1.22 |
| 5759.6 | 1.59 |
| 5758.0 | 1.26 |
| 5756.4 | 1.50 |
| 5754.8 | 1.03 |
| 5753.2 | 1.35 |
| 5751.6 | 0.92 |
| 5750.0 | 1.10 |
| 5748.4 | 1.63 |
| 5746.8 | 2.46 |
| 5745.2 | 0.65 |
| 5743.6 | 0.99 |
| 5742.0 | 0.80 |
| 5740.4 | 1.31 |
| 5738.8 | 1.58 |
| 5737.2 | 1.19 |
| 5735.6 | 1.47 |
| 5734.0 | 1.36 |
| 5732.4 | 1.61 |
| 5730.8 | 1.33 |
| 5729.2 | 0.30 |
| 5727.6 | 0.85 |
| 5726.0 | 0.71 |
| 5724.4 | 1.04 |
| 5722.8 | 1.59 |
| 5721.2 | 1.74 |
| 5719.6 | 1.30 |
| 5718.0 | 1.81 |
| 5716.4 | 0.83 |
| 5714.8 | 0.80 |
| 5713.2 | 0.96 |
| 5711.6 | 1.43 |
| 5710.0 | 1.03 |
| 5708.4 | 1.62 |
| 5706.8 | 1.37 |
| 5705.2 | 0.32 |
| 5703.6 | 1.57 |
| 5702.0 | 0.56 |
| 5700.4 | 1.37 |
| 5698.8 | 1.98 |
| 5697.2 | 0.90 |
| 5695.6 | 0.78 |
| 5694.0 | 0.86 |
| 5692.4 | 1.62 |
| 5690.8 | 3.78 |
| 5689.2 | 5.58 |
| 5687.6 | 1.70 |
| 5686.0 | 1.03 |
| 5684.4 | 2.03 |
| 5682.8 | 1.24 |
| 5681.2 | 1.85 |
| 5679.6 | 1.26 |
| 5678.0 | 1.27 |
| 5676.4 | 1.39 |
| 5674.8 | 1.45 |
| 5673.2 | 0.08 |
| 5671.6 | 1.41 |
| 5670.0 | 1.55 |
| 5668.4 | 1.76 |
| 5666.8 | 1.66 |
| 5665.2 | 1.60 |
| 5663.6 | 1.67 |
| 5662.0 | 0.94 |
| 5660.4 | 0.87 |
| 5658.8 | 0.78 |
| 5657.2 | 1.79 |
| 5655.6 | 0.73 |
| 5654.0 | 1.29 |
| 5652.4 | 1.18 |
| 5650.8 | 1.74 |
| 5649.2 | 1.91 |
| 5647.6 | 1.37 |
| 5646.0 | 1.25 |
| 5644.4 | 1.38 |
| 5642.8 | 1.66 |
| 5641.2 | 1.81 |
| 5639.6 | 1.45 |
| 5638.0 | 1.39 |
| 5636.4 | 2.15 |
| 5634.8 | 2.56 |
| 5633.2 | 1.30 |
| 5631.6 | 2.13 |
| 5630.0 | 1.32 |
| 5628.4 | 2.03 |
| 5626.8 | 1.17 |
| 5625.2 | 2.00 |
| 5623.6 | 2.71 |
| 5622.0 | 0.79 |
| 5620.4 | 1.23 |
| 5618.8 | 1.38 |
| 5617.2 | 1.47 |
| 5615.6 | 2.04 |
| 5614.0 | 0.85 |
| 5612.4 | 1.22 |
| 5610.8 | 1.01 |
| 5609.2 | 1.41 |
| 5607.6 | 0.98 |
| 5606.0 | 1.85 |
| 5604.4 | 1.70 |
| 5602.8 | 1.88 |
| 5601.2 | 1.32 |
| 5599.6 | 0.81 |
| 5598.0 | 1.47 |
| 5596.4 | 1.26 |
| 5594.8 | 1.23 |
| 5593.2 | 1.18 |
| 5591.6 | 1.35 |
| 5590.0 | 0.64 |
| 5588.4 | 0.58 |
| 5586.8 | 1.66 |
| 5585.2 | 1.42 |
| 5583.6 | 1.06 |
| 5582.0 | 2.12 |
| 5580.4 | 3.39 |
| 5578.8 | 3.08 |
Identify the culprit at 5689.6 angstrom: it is [O III]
